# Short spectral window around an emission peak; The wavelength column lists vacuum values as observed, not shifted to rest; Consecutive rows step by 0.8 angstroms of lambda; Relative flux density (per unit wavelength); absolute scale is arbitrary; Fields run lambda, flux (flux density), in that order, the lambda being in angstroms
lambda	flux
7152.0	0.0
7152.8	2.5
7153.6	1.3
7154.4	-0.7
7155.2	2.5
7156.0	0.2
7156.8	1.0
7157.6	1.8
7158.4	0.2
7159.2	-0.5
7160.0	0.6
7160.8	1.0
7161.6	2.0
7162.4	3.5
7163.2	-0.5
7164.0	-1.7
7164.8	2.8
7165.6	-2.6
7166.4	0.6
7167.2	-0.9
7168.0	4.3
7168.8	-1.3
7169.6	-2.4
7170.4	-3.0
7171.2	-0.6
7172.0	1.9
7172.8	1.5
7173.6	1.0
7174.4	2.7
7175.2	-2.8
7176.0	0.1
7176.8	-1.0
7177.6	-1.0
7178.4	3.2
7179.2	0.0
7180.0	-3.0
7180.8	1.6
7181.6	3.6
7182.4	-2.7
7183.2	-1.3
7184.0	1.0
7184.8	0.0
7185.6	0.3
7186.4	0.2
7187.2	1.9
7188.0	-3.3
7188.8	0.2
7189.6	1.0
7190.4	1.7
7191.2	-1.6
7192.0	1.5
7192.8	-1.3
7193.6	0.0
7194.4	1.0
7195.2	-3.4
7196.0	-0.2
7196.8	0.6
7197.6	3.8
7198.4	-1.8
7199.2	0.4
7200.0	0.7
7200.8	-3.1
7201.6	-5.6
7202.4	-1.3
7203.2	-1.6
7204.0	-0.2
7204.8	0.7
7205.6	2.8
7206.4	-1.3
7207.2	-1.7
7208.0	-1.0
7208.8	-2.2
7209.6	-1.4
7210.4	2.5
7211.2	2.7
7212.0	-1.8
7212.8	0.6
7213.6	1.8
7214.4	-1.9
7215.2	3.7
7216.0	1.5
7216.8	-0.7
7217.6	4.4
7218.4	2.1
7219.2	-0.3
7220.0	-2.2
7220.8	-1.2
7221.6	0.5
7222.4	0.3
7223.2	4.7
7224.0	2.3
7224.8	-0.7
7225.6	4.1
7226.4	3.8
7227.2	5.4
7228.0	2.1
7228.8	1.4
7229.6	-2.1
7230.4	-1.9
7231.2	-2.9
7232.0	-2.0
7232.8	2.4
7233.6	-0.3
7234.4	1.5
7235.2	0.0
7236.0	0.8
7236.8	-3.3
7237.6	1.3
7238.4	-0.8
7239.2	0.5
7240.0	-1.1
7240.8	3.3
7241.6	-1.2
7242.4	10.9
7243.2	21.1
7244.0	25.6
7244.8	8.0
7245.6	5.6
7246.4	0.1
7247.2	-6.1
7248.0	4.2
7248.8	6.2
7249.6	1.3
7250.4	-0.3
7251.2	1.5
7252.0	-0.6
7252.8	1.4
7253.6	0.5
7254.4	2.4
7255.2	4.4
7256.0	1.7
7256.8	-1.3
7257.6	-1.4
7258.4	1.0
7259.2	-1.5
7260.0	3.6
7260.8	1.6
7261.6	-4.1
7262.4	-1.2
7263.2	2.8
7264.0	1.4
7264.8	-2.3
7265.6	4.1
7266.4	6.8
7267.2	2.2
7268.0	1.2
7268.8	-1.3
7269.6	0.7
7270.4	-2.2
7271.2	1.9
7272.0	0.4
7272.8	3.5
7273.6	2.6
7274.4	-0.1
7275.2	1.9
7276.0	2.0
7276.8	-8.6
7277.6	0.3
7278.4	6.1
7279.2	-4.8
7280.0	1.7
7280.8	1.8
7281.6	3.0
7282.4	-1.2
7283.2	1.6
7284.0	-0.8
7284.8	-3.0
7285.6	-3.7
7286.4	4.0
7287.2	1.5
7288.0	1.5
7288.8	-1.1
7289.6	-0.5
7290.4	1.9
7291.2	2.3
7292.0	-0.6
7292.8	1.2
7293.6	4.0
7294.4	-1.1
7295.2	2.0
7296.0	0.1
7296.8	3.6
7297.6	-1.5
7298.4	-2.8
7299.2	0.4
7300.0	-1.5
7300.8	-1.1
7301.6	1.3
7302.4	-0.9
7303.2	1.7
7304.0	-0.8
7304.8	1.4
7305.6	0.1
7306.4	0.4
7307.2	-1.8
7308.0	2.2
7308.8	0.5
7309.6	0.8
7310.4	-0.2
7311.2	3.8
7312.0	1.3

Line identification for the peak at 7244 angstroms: H-alpha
